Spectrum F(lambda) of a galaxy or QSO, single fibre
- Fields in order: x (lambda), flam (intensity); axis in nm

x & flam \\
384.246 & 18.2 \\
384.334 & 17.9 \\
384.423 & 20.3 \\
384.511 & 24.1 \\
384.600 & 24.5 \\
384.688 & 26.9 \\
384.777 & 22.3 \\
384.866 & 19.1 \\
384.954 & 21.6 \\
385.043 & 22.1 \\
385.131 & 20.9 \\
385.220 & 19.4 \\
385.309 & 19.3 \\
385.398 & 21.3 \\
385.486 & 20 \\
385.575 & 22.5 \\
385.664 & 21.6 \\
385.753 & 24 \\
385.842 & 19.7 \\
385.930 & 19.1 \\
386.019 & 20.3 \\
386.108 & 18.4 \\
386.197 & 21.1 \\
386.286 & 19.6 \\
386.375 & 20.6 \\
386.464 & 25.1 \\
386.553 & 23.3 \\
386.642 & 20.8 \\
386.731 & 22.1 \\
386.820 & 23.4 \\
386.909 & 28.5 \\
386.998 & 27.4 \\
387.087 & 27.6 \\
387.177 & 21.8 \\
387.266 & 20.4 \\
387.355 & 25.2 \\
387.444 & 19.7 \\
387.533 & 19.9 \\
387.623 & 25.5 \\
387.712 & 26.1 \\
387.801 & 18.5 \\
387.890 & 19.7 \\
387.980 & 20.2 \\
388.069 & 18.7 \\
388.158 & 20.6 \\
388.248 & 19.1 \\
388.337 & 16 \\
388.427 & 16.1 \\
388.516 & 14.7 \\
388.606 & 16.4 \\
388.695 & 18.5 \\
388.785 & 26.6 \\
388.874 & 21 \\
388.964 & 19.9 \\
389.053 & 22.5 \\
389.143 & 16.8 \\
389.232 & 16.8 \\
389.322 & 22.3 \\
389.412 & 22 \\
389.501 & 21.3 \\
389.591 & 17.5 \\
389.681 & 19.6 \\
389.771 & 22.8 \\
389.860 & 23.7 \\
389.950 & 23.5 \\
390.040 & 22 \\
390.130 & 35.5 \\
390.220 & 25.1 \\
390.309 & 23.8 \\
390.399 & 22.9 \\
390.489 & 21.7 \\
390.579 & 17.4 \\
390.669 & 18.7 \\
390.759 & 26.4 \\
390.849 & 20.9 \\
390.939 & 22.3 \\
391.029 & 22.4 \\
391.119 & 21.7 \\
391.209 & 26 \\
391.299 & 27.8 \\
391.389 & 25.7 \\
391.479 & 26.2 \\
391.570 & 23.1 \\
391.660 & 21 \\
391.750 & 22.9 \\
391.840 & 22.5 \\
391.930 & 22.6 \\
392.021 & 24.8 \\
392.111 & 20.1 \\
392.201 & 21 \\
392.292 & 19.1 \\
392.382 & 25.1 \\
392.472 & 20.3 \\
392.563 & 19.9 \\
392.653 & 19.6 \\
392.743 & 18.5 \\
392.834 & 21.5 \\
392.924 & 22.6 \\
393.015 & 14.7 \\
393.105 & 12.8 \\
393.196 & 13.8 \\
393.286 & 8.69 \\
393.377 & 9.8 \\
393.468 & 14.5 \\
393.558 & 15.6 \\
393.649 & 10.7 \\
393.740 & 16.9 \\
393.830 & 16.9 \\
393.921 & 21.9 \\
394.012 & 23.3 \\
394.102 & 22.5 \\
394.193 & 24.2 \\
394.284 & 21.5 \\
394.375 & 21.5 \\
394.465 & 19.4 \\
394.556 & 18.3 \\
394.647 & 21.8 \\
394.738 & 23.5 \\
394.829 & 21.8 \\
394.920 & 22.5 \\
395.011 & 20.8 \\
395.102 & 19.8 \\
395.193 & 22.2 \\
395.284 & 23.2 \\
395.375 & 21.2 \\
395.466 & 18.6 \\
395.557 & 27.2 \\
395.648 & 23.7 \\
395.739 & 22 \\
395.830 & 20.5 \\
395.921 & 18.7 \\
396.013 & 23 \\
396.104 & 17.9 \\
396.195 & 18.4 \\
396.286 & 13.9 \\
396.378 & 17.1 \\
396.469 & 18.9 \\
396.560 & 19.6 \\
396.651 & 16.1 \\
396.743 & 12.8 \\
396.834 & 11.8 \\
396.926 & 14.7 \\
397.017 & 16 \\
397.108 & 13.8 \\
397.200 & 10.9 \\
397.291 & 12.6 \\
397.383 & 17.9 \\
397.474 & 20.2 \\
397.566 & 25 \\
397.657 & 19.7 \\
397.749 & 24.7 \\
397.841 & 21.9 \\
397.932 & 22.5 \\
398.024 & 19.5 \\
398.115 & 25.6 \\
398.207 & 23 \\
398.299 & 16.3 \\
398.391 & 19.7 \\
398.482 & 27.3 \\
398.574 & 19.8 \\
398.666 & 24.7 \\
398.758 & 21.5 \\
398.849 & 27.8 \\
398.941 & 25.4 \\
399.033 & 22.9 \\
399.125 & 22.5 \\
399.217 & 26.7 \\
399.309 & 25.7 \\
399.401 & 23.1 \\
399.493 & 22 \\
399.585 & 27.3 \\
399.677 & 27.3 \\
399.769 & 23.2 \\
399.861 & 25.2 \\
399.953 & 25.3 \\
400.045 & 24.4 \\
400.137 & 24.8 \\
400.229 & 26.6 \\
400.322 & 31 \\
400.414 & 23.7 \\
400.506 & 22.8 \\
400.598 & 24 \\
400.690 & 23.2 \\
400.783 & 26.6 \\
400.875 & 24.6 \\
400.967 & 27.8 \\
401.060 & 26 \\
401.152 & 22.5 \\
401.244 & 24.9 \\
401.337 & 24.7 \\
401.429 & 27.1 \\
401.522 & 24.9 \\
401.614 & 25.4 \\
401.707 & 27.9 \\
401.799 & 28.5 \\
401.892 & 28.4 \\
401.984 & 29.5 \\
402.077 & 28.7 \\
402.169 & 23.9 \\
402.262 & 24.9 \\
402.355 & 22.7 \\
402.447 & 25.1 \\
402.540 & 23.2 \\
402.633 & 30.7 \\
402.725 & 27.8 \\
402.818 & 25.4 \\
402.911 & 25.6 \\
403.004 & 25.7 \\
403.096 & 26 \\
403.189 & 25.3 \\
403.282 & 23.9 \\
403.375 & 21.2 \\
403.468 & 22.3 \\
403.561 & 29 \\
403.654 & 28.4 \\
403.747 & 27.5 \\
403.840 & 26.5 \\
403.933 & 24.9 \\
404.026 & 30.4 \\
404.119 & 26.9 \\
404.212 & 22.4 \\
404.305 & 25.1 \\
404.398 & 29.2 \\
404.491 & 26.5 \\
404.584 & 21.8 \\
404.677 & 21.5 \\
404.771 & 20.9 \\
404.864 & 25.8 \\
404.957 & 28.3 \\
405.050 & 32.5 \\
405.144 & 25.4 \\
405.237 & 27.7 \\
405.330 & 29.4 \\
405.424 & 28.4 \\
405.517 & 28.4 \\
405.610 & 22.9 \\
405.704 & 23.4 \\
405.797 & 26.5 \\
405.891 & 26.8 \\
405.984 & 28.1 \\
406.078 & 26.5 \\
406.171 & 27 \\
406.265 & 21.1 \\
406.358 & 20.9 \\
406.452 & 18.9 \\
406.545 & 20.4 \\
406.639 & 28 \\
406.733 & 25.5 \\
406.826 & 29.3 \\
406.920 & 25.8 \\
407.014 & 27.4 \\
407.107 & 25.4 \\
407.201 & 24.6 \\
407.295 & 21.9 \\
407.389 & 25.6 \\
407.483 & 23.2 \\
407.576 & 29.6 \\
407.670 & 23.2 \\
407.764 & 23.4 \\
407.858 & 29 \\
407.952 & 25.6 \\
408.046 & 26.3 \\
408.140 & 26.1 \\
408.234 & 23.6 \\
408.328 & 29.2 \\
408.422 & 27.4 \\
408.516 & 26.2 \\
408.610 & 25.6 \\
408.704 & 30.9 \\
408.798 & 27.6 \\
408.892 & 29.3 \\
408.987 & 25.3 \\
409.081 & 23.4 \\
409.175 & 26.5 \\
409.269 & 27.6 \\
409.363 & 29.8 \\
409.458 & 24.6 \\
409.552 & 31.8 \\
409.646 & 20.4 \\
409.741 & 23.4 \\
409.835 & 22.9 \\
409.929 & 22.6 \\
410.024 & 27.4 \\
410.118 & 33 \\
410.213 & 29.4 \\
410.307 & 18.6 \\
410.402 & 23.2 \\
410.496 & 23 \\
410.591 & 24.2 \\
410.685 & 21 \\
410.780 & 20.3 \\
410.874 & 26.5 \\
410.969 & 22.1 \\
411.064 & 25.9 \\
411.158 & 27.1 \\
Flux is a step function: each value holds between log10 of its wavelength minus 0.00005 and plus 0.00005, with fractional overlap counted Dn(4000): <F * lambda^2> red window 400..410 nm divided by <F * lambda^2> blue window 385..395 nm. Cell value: 1.33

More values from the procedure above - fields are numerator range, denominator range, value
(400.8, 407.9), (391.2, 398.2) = 1.37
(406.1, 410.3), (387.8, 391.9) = 1.31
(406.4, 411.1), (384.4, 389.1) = 1.33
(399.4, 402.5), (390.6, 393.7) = 1.33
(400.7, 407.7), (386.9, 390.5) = 1.29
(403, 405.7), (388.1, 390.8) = 1.33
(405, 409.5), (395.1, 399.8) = 1.32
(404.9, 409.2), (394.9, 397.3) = 1.49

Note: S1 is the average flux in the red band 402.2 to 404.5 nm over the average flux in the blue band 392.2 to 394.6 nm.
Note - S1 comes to 1.41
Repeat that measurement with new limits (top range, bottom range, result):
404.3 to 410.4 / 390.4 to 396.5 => 1.27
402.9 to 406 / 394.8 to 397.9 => 1.36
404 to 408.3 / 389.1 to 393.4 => 1.20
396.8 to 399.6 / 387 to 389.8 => 1.02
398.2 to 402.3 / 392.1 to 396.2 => 1.27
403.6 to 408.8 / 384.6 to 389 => 1.22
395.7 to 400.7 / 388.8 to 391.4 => 0.95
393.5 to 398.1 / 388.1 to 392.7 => 0.90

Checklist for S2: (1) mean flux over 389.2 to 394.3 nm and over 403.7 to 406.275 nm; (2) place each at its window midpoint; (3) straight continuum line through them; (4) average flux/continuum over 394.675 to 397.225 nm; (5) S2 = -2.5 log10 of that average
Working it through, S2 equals 0.18 mag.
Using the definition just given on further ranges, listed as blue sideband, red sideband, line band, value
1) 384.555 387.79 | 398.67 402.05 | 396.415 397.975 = 0.37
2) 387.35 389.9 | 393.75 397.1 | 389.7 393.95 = -0.04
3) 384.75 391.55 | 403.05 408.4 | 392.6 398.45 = 0.23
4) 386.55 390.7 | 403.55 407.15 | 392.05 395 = 0.20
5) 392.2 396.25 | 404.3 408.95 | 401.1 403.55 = -0.09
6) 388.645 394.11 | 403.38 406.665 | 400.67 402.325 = -0.07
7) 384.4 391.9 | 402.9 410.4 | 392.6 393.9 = 0.42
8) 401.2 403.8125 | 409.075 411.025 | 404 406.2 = -0.03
